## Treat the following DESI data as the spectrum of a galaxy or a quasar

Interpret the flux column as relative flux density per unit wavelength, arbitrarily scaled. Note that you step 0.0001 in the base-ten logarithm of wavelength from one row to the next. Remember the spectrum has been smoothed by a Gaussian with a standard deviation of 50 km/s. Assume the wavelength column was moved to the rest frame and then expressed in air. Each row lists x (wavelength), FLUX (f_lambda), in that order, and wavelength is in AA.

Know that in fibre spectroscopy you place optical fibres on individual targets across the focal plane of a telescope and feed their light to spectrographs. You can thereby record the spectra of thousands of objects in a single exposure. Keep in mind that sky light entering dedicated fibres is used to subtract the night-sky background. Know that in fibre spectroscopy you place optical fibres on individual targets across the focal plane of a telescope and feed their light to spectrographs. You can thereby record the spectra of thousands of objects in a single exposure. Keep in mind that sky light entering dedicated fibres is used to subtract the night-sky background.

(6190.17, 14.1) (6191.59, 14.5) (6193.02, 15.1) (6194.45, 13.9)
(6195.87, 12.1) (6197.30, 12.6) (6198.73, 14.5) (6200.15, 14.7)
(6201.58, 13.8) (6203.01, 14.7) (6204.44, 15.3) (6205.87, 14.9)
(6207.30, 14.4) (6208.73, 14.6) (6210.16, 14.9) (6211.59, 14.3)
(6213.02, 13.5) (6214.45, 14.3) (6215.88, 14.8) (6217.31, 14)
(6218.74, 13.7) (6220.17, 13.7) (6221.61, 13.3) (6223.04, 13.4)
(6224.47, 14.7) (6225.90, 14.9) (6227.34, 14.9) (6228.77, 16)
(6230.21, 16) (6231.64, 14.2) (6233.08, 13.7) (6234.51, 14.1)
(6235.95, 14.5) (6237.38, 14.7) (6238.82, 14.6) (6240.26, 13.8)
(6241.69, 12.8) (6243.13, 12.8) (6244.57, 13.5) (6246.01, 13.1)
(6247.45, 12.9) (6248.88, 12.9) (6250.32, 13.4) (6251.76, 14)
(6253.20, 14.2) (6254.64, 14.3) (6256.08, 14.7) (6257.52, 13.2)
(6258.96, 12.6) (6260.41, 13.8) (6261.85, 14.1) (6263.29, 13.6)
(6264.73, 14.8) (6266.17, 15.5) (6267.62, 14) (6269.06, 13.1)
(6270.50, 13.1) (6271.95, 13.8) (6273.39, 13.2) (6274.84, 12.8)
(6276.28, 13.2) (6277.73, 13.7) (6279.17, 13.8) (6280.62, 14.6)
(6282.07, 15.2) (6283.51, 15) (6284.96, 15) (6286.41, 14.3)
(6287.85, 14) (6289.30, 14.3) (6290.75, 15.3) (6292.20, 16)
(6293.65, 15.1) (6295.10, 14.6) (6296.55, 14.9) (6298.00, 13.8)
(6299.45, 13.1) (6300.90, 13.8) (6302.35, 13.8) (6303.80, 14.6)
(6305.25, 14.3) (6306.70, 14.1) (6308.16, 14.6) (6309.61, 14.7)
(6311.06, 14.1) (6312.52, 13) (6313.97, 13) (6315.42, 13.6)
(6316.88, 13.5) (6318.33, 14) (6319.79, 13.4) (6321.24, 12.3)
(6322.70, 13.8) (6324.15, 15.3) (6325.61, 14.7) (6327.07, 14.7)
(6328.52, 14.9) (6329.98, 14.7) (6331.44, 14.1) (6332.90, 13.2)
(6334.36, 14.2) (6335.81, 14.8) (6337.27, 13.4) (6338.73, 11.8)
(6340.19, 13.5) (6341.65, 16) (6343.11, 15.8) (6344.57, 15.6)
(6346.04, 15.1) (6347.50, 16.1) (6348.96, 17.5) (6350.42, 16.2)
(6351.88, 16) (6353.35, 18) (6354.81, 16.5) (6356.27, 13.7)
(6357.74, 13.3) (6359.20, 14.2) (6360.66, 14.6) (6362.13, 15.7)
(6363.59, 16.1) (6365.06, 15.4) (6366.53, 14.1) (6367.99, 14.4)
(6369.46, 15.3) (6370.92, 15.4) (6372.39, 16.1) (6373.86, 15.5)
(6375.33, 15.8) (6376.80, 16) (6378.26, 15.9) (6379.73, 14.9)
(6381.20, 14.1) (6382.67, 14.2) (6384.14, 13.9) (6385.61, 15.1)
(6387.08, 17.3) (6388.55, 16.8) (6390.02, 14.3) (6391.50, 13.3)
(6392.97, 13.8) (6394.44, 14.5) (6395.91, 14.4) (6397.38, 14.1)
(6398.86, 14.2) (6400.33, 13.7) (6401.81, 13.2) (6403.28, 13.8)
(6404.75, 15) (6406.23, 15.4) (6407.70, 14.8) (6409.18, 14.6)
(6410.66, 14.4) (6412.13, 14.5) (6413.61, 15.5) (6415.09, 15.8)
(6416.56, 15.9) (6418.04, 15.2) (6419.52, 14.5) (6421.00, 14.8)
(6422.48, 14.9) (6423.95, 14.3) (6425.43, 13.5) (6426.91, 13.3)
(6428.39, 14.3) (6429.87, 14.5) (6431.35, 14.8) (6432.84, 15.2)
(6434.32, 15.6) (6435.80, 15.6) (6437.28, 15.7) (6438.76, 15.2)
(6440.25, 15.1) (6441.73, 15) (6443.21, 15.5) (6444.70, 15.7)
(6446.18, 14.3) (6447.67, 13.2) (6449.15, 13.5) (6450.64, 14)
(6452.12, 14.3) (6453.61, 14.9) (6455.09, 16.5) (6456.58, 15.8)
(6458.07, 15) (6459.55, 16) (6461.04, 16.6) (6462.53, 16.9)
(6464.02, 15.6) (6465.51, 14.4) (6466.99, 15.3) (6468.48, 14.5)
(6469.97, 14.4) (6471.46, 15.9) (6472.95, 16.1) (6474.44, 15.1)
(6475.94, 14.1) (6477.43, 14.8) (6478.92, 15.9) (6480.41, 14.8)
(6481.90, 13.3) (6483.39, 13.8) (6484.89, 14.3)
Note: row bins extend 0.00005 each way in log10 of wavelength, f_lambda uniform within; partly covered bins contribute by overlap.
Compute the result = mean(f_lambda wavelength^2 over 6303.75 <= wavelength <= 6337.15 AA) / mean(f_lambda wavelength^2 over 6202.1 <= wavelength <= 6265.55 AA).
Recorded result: 1.0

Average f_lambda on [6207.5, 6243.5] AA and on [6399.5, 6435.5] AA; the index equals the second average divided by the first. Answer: 1.03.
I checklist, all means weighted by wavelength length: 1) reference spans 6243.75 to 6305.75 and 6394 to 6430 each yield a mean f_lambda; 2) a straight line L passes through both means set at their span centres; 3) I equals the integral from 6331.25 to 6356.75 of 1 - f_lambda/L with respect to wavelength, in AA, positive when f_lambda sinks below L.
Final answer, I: -1.50 AA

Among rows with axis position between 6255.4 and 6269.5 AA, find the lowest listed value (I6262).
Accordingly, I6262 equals 12.6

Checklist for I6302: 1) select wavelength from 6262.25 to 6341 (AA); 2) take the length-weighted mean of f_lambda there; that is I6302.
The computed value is 14.1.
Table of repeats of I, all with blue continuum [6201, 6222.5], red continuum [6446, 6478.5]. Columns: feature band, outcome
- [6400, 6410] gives 0.3 AA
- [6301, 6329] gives 1.1 AA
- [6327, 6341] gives 0.7 AA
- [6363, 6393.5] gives -0.7 AA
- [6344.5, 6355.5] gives -1.3 AA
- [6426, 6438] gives 0.1 AA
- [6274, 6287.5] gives 0.3 AA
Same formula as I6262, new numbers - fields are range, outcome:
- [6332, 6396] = 11.8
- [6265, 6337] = 12.3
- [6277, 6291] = 13.7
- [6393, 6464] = 13.2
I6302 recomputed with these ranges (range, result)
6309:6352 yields 14.4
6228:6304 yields 14.1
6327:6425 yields 14.9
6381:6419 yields 14.7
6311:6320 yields 13.5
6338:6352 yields 15.3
